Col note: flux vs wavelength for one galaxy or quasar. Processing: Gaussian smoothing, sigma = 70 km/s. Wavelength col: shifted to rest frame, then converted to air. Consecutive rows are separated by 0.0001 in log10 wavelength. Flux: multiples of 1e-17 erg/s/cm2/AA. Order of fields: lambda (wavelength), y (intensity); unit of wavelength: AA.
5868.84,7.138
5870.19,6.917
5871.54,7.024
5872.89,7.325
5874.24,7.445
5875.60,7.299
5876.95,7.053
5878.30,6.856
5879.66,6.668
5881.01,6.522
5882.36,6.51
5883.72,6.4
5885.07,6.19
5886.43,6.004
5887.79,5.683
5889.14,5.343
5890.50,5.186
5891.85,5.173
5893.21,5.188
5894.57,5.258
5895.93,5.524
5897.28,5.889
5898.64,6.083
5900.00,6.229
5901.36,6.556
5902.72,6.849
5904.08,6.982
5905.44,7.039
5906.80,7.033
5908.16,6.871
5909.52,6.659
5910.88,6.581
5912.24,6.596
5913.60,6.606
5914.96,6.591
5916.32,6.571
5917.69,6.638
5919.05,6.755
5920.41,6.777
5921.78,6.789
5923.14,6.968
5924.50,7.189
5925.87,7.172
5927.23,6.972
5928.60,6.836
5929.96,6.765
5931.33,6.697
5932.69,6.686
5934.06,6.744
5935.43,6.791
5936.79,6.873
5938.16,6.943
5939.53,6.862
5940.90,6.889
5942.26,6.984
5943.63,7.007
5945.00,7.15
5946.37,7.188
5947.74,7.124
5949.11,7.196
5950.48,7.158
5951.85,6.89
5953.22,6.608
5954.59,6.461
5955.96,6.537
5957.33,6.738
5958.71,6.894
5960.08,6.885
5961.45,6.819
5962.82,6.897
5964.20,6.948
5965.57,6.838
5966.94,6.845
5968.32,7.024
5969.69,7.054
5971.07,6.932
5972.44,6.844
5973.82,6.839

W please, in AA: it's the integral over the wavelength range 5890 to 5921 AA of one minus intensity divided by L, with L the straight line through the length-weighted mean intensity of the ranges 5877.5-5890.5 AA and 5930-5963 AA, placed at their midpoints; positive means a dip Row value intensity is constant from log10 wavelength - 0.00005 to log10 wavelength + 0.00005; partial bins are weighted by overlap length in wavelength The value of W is 0.5 AA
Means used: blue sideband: 6.19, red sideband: 6.87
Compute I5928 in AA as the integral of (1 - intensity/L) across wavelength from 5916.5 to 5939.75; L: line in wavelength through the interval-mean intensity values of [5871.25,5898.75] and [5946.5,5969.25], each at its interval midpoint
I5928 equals -0.84 AA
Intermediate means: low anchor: 6.21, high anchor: 6.88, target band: 6.84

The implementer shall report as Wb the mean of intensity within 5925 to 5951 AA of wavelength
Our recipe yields 6.95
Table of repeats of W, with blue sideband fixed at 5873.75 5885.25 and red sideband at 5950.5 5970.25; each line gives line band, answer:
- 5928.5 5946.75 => -0.2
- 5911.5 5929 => 0.0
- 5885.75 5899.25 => 2.5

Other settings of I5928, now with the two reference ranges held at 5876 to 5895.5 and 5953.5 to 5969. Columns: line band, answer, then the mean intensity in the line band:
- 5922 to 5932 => -0.76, 6.94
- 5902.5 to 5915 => -1.07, 6.79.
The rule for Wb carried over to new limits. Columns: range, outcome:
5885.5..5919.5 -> 6.23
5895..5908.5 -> 6.47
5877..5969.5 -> 6.62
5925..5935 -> 6.84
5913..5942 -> 6.82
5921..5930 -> 6.97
